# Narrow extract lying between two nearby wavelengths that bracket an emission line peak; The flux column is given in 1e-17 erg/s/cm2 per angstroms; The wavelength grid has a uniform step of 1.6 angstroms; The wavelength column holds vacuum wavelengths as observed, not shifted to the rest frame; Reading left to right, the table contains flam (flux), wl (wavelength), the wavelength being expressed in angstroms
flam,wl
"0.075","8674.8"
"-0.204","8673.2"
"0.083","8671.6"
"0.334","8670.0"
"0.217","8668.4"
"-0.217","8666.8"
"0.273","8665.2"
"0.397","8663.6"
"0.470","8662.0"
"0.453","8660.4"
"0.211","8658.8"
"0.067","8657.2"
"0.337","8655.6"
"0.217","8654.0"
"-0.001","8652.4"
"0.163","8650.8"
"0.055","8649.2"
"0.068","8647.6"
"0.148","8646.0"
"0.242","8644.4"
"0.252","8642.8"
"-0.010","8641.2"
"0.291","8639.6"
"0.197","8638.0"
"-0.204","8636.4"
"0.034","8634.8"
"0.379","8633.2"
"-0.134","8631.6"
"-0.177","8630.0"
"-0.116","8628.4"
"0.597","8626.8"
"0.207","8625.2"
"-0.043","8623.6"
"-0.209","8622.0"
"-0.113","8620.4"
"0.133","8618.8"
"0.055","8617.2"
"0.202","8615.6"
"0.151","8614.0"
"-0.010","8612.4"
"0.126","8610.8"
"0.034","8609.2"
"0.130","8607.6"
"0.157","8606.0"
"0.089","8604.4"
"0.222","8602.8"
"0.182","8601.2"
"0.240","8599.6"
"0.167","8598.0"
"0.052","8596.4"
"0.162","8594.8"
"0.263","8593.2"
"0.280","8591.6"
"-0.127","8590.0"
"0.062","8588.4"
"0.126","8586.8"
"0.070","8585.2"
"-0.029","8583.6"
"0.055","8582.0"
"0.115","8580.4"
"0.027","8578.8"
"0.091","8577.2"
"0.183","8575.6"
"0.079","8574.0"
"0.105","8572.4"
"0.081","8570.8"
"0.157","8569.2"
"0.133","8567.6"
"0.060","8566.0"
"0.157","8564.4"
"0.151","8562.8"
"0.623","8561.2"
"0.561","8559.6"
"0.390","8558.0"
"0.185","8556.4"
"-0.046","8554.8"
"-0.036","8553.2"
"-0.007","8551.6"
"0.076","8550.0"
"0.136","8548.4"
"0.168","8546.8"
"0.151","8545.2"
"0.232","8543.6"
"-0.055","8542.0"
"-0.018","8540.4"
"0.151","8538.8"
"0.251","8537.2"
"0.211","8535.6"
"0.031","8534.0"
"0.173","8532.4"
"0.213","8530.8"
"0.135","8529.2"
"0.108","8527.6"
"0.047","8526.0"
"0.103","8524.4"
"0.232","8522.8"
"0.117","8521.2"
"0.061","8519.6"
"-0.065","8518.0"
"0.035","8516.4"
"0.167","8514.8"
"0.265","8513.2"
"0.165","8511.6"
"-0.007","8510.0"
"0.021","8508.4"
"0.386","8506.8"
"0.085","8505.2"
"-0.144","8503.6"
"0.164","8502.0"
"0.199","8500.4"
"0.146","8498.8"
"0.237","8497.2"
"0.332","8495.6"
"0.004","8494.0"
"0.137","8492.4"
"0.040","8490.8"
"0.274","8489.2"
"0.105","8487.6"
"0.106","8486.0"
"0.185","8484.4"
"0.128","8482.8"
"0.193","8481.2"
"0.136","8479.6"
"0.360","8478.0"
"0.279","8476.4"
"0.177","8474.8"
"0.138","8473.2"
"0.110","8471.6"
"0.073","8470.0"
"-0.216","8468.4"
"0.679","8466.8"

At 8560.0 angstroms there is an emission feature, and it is H-gamma 4340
